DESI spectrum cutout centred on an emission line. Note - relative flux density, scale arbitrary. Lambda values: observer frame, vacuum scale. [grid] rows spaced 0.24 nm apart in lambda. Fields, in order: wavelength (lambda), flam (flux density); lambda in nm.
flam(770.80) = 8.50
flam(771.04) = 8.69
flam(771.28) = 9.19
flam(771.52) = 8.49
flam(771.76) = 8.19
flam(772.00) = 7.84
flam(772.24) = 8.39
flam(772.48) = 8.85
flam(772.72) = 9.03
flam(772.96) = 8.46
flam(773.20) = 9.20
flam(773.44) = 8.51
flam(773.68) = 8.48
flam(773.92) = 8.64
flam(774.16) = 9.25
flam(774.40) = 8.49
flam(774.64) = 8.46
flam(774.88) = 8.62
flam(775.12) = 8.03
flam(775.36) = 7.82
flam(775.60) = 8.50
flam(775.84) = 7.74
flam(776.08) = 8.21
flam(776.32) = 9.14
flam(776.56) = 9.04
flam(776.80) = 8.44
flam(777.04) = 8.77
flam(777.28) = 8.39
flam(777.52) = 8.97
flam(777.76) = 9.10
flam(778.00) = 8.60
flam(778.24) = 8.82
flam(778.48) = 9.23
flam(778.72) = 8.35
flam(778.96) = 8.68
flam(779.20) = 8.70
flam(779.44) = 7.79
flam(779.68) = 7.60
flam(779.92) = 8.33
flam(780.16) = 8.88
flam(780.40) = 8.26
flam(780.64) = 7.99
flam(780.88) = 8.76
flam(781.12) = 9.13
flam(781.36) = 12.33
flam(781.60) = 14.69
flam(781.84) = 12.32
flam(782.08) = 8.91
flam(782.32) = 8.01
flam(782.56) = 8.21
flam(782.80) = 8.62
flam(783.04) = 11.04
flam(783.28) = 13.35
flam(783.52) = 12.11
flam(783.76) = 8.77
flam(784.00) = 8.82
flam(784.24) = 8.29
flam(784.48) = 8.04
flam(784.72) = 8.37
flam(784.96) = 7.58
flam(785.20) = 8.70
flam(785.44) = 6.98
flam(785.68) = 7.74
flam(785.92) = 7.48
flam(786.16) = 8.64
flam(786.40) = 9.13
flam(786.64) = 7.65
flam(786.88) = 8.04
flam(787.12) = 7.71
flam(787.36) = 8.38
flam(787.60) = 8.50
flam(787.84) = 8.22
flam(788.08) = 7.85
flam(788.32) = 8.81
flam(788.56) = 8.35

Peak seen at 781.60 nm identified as [S II] 6716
